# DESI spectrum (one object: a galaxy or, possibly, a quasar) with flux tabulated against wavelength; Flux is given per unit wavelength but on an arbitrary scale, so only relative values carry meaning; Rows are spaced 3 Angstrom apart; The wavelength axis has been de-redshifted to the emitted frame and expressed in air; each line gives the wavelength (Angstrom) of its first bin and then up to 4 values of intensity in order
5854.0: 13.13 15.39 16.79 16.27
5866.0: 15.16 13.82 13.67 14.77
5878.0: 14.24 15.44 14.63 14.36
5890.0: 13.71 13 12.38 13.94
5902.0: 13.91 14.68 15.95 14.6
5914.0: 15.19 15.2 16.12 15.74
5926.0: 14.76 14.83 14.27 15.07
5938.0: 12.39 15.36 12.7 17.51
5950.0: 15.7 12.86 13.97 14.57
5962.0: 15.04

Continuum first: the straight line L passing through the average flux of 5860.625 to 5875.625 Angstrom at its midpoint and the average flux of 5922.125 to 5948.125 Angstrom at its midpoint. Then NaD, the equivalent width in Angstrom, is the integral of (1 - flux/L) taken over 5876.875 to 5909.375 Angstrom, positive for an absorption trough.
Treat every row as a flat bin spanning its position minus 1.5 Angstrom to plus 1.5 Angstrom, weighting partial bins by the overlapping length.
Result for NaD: 1.3 Angstrom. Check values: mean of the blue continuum 14.9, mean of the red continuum 14.7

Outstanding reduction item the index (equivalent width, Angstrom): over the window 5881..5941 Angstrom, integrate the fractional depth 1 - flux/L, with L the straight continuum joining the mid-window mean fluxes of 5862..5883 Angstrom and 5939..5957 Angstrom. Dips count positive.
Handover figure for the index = 0.7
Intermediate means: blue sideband 14.7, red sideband 14.6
